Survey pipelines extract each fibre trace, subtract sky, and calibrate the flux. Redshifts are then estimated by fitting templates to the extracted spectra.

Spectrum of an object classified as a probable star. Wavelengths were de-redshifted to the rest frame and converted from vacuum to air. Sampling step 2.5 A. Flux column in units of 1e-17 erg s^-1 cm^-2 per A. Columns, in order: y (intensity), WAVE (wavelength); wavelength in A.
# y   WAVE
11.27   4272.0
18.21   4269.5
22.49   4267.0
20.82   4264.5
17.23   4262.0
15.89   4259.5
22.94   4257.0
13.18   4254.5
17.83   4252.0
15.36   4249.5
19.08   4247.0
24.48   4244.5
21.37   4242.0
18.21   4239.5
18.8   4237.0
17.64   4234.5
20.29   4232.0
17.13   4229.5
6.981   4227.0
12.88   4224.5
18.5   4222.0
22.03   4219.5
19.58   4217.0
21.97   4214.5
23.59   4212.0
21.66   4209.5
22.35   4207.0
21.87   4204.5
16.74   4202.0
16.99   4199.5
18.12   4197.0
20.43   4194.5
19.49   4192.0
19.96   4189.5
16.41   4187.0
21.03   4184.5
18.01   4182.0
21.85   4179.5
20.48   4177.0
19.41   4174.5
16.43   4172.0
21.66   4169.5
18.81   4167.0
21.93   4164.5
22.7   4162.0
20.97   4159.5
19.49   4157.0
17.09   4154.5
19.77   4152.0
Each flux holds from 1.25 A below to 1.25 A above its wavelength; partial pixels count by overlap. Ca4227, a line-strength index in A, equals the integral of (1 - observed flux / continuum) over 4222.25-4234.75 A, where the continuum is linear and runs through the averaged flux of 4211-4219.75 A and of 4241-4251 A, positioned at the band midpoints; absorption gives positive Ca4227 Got 3.5 A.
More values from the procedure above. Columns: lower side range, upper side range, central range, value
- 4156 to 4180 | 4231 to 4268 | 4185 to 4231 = 2.21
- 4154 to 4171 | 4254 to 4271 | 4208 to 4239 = 1.63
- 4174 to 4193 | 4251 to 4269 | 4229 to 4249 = -0.72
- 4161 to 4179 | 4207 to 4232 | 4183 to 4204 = 0.75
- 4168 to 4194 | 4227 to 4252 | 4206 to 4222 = -2.26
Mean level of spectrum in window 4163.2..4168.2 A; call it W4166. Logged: 20.4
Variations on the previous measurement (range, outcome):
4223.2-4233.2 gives 14.3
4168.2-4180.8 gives 20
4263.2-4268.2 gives 21.6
